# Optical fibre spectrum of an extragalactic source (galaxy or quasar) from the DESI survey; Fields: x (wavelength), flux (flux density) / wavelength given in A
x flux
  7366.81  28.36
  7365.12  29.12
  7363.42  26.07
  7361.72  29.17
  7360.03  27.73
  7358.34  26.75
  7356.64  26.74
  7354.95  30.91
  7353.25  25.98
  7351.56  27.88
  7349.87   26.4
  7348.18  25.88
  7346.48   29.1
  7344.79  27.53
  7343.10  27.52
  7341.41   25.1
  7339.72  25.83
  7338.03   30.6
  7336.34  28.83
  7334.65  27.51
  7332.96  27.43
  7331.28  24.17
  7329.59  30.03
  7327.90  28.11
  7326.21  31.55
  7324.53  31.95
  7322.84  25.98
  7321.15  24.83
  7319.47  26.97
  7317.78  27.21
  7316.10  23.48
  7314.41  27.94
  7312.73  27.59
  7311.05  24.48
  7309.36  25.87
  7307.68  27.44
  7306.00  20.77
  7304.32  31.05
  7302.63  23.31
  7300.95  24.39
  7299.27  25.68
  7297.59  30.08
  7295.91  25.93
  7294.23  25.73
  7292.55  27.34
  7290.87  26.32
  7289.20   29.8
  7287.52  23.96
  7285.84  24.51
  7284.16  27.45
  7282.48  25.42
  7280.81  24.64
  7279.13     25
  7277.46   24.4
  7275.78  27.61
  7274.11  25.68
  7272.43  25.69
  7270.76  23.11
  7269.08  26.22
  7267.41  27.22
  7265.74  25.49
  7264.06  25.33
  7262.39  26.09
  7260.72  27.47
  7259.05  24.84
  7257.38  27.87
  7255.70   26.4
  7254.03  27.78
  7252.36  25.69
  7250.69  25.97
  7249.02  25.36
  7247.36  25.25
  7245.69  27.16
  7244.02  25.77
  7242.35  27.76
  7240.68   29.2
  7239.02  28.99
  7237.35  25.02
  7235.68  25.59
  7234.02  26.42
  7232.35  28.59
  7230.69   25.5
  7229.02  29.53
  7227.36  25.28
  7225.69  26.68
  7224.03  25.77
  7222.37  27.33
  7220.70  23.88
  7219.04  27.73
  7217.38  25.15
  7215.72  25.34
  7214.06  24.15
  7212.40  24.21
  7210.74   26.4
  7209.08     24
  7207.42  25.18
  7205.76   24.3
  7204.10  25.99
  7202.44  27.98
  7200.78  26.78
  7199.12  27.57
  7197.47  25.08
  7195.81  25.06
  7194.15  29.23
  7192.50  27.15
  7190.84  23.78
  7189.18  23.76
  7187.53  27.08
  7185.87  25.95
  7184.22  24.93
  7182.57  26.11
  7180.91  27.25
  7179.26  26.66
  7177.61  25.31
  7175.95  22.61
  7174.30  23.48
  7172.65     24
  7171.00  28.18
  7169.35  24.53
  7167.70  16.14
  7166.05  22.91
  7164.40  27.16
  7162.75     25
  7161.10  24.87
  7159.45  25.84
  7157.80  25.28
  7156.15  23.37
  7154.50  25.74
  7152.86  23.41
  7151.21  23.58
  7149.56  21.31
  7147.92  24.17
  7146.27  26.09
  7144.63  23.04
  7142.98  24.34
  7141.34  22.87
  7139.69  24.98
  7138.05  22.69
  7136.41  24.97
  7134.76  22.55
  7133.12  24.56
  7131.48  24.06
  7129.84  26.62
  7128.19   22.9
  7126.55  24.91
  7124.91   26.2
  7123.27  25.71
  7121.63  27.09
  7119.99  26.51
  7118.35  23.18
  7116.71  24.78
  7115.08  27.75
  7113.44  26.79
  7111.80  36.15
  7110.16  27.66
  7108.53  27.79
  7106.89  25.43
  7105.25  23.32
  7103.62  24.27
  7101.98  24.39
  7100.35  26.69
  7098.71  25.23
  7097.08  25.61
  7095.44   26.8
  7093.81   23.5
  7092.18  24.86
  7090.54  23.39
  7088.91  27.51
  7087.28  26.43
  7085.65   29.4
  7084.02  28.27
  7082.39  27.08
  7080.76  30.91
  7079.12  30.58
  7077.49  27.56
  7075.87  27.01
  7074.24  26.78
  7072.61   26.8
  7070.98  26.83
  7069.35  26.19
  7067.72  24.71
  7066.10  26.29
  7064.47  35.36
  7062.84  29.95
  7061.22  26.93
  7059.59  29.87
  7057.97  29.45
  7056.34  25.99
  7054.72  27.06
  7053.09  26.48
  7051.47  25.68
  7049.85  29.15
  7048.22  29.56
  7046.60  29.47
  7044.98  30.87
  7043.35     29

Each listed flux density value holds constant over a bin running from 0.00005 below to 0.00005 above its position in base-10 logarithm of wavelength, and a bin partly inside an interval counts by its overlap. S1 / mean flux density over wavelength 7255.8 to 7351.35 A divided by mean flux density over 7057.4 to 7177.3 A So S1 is 1.03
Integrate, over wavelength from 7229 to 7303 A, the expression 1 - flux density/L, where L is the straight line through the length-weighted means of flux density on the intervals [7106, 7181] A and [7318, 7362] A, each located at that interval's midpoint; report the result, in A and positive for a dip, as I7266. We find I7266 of 1.1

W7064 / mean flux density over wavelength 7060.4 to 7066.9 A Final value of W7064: 29.6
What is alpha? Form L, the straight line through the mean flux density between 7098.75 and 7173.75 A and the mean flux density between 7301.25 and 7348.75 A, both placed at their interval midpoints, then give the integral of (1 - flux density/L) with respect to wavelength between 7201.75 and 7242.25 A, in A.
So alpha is -0.4 A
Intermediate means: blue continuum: 25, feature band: 26.2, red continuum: 27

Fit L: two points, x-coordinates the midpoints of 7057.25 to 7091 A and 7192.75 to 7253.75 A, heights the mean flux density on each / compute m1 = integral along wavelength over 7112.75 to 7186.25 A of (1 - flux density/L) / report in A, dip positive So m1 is 6.7 A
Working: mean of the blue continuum 28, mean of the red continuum 26.3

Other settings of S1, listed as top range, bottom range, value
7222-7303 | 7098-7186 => 1.05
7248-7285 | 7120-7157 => 1.06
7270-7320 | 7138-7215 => 1.04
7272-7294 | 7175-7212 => 1.01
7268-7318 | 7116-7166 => 1.06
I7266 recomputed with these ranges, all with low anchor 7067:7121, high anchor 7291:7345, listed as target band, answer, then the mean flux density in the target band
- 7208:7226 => 0.9 A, 25.5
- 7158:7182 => 1.9 A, 24.6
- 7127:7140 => 1.2 A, 24.2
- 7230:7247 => -0.1 A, 27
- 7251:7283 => 1.2 A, 25.9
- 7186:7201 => 0.4 A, 26.1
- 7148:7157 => 1.1 A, 23.5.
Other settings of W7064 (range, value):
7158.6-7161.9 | 25.3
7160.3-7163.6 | 24.9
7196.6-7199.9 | 26.3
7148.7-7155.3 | 23.5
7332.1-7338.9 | 28.6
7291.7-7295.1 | 26.5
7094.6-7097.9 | 26.2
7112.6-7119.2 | 25.7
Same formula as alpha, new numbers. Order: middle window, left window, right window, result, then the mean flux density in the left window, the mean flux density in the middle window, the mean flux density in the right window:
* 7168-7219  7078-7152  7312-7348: 1.69 A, 25.7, 25.5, 27.5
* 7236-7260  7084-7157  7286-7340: -0.22 A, 25.3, 26.6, 26.9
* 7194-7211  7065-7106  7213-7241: 0.27 A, 26.5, 26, 26.4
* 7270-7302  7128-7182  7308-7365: 0.73 A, 24.3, 25.9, 27.4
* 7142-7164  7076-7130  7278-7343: 1.83 A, 26.5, 24.4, 26.7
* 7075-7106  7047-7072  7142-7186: 0.56 A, 28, 26.5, 24.5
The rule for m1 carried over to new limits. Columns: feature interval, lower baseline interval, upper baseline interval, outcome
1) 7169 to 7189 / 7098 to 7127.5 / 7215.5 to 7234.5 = 0.7 A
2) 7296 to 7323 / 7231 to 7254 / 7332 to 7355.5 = 1.2 A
